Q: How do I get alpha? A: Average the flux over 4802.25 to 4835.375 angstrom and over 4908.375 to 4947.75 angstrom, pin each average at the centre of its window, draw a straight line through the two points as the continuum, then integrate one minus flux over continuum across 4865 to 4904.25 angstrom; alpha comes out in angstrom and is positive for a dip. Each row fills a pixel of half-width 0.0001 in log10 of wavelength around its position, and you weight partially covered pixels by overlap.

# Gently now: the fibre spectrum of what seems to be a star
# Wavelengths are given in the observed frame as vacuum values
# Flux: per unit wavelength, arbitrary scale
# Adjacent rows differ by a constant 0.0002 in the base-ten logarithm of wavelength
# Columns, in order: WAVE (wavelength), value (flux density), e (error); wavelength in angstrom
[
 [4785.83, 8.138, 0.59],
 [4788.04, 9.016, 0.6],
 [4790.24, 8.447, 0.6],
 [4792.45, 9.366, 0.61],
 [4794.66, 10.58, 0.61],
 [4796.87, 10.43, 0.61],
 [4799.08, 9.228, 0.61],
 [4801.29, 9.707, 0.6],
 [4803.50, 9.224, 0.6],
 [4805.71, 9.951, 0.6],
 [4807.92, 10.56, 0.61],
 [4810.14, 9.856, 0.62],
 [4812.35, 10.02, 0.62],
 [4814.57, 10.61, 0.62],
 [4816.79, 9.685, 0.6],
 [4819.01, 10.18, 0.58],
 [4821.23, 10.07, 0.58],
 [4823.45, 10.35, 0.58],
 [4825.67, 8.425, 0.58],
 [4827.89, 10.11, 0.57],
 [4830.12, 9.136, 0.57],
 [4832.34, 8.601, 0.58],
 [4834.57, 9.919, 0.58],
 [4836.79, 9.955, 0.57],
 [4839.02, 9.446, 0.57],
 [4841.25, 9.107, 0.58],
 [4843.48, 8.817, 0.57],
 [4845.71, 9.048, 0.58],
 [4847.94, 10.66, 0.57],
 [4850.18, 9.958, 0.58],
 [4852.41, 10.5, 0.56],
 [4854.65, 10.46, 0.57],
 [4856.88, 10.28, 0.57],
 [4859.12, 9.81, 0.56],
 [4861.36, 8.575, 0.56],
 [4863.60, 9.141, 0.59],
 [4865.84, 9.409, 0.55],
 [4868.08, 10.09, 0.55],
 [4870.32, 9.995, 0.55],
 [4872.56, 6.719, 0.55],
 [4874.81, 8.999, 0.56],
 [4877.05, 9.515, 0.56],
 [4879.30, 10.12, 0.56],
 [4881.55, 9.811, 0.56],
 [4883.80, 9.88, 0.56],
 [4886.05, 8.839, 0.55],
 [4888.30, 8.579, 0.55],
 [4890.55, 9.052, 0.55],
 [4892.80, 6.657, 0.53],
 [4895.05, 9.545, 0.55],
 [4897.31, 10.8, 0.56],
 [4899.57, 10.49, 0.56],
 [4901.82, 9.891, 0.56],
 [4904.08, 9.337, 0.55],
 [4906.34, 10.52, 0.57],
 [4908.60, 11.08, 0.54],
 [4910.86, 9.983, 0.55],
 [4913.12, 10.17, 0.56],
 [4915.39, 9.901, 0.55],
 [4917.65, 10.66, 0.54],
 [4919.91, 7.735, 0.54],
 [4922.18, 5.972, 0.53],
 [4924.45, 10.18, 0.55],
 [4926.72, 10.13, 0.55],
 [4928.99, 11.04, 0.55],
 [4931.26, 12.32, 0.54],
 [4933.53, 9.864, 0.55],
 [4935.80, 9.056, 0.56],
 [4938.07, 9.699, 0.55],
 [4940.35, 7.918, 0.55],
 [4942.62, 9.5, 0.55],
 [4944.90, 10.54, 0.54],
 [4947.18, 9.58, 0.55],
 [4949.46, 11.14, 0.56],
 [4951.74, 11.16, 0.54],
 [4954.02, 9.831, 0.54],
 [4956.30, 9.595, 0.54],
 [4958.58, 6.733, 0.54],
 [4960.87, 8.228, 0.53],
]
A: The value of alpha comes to 1.7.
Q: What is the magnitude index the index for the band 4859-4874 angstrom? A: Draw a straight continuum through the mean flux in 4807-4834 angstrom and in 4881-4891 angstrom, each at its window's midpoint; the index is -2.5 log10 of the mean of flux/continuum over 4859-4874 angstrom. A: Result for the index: 0.04 mag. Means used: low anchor 9.79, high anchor 9.21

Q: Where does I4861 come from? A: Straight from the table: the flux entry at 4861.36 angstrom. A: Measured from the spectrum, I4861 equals 8.575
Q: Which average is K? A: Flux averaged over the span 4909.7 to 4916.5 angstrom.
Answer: 10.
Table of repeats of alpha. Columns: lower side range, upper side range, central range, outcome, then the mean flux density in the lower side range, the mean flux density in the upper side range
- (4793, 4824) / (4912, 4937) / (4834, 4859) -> 0.23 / 10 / 9.73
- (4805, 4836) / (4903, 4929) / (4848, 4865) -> -0.17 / 9.82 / 9.67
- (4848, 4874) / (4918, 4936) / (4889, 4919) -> -0.69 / 9.58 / 9.61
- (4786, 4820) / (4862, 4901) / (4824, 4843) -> 0.42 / 9.74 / 9.27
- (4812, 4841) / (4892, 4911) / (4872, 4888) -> 1.03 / 9.7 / 9.86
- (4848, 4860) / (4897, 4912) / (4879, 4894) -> 1.95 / 10.2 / 10.3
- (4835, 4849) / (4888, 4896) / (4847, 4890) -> -2.81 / 9.53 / 8.43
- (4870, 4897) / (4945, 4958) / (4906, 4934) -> -1.01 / 9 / 10.1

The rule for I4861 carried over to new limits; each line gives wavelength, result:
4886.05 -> 8.839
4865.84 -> 9.409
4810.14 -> 9.856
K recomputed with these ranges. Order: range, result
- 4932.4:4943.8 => 9.21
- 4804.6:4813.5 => 10.1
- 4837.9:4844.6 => 9.12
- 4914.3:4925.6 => 8.89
